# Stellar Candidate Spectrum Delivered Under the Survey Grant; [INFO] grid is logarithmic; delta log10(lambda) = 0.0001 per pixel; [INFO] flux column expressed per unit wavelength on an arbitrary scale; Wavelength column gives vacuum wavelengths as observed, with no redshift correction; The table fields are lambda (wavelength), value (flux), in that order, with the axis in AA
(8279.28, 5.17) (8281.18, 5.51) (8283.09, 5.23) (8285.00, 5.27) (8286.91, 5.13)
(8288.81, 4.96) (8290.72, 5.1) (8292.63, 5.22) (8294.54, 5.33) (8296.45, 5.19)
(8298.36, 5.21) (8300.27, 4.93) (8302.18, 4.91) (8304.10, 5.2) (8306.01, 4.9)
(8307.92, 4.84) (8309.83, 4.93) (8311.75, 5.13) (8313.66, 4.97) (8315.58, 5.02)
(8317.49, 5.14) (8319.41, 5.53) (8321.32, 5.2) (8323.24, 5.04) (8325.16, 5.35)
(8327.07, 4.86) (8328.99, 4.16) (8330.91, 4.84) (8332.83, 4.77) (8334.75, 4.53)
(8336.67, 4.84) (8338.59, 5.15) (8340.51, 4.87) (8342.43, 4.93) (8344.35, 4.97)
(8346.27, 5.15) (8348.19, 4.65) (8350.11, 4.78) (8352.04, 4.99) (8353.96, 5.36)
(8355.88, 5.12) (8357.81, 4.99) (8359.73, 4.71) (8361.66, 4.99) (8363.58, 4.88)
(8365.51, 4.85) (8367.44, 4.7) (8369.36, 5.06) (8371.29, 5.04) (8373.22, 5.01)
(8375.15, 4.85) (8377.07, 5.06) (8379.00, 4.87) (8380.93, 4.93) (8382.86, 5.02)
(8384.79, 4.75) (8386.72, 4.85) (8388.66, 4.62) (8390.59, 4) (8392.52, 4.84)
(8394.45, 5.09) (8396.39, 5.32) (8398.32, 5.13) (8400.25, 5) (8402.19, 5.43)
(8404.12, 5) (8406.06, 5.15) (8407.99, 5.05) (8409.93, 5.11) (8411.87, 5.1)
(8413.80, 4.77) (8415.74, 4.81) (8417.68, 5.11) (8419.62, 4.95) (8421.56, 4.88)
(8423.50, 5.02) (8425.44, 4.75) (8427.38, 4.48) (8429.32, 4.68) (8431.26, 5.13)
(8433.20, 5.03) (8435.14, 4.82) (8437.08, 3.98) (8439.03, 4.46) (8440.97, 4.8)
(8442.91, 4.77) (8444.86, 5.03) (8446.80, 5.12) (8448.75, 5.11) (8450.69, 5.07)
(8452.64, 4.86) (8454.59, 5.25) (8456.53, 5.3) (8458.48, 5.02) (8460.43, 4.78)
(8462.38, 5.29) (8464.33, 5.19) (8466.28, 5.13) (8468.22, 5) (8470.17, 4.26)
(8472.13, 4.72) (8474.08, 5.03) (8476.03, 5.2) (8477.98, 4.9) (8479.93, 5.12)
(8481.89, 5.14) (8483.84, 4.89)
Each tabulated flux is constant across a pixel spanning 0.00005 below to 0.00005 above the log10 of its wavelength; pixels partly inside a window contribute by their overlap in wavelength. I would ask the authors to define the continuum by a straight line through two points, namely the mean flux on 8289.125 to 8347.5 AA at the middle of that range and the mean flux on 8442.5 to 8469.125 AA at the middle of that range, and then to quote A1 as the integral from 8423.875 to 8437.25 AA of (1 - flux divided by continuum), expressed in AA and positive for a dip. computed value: 0.8 AA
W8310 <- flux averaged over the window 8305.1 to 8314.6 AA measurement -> 4.96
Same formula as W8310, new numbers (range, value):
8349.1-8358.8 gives 5.05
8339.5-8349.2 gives 4.92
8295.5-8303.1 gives 5.06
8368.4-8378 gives 5.01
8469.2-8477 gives 4.8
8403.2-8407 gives 5.07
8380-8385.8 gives 4.9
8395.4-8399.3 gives 5.22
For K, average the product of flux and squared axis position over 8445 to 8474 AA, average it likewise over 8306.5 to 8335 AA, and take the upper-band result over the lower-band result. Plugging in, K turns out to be 1.04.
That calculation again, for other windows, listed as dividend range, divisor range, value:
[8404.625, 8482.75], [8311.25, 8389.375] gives 1.02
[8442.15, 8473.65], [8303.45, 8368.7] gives 1.04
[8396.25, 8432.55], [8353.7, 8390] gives 1.03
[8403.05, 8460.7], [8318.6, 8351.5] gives 1.02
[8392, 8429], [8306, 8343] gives 1.03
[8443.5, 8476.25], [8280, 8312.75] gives 1.02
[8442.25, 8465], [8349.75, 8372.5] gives 1.04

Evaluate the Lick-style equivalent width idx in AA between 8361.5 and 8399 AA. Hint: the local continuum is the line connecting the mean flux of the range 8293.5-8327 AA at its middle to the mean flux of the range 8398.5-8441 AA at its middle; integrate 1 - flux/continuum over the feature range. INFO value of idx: 0.6 AA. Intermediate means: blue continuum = 5.1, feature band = 4.89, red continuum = 4.89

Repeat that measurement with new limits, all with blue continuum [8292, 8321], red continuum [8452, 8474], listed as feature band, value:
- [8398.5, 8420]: -0.11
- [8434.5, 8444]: 0.83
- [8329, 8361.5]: 1.12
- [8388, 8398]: 0.46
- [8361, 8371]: 0.30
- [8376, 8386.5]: 0.26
